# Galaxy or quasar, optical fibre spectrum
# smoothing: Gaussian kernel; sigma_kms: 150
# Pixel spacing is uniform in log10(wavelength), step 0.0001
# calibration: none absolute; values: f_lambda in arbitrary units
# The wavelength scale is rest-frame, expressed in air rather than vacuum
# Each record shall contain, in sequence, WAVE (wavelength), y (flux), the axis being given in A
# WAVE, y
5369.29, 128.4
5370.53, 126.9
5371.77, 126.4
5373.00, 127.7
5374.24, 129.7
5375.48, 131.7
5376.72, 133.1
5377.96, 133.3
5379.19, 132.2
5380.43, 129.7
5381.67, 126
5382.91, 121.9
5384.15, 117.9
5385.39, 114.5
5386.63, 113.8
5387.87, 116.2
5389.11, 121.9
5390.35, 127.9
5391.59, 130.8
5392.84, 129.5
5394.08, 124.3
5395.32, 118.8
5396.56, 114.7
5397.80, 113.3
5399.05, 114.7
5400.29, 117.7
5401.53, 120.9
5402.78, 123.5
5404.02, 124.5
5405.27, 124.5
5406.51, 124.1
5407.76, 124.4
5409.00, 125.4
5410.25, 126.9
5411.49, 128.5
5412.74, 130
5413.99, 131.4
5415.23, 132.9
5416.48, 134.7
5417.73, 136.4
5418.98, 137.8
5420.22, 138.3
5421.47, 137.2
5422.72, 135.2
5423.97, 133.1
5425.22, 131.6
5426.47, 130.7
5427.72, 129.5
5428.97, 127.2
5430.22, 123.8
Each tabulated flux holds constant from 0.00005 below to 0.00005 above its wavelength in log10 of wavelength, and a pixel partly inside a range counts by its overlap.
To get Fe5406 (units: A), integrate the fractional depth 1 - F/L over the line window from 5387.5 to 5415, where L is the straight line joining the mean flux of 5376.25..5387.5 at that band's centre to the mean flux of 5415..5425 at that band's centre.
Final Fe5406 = 1.4 A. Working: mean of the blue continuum 124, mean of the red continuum 136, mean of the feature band 124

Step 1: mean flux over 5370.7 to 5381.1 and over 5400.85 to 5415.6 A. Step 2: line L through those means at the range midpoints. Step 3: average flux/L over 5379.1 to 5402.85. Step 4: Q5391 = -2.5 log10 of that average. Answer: 0.06 mag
